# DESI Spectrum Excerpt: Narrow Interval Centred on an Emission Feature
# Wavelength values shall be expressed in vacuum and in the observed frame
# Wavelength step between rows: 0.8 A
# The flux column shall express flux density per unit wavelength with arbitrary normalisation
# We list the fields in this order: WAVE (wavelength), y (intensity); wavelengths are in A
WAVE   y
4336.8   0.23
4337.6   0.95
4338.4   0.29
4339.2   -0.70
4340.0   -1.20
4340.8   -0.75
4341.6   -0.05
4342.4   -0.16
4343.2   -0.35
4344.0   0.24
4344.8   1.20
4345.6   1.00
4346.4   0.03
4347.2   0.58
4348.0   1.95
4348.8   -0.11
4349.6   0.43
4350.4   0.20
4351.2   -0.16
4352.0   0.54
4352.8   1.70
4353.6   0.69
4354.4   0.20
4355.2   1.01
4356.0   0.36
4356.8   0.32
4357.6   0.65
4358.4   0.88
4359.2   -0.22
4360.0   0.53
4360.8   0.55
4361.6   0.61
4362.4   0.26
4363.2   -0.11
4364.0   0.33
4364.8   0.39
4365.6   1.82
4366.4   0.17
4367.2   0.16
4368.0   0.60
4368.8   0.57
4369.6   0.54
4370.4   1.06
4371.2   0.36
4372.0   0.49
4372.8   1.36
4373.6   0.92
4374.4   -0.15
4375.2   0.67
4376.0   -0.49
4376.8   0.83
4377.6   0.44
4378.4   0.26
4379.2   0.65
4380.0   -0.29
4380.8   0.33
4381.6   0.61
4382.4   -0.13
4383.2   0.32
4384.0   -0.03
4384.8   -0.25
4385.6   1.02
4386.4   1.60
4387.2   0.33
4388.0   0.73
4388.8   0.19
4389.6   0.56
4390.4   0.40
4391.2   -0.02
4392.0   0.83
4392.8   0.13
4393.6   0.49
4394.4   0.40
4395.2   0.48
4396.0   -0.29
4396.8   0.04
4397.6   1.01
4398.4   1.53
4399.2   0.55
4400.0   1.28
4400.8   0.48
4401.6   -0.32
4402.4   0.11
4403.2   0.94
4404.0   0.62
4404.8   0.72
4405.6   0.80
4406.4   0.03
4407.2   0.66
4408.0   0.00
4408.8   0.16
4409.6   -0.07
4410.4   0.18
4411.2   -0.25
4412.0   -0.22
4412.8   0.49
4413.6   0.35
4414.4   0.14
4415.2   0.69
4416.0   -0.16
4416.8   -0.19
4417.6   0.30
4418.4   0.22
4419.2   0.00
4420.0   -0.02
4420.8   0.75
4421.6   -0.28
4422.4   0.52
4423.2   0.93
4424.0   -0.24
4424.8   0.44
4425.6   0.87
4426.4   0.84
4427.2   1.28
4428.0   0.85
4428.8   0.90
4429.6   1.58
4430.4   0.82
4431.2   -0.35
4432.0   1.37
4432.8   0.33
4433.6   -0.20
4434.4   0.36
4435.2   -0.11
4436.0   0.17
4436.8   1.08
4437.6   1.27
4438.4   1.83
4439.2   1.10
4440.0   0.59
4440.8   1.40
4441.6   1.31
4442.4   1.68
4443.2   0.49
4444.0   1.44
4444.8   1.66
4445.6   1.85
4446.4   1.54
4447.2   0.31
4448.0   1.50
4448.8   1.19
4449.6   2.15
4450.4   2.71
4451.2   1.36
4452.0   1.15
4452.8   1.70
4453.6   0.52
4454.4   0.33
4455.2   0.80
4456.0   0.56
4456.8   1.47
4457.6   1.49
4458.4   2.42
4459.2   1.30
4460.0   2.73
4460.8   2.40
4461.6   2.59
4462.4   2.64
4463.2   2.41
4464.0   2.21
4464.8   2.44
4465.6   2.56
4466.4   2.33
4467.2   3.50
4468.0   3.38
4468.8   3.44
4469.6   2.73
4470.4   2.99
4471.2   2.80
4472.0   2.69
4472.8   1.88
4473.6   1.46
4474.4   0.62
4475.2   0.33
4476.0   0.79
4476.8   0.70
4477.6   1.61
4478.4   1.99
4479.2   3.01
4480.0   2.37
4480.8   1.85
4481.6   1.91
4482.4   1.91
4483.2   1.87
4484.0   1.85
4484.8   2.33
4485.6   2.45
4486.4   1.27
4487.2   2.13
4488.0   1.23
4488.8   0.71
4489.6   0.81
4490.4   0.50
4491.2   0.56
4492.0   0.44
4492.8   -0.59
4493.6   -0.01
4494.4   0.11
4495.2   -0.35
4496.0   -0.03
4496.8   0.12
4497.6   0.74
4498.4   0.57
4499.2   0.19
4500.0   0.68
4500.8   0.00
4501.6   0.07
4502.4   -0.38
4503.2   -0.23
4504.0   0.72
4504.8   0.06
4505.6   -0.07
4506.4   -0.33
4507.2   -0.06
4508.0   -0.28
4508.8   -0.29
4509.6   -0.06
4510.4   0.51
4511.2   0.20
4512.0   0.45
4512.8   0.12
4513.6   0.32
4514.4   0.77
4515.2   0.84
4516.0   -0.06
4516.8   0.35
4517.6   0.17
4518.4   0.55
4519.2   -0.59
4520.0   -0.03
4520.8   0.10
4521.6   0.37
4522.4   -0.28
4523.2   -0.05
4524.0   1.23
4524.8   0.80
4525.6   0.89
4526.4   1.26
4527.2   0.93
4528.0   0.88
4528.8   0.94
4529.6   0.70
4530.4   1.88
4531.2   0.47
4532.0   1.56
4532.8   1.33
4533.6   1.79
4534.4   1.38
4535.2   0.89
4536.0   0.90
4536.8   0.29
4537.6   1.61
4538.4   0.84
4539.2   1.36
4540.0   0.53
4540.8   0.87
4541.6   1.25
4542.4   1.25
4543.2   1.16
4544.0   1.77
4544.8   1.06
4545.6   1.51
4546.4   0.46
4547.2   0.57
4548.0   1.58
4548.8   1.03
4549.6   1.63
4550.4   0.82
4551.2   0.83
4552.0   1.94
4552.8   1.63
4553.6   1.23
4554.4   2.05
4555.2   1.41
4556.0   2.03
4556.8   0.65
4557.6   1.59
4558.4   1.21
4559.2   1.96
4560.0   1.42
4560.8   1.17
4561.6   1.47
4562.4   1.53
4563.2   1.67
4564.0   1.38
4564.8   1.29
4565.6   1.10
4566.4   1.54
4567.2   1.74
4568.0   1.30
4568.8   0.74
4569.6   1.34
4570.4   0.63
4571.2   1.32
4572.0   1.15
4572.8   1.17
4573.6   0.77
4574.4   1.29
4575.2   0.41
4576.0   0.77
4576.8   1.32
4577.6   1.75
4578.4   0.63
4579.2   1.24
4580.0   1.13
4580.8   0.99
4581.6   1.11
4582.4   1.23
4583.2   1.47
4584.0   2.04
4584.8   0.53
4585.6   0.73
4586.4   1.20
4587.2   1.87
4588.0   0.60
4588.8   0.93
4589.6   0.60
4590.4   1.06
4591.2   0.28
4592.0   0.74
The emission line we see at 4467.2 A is Lyman alpha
